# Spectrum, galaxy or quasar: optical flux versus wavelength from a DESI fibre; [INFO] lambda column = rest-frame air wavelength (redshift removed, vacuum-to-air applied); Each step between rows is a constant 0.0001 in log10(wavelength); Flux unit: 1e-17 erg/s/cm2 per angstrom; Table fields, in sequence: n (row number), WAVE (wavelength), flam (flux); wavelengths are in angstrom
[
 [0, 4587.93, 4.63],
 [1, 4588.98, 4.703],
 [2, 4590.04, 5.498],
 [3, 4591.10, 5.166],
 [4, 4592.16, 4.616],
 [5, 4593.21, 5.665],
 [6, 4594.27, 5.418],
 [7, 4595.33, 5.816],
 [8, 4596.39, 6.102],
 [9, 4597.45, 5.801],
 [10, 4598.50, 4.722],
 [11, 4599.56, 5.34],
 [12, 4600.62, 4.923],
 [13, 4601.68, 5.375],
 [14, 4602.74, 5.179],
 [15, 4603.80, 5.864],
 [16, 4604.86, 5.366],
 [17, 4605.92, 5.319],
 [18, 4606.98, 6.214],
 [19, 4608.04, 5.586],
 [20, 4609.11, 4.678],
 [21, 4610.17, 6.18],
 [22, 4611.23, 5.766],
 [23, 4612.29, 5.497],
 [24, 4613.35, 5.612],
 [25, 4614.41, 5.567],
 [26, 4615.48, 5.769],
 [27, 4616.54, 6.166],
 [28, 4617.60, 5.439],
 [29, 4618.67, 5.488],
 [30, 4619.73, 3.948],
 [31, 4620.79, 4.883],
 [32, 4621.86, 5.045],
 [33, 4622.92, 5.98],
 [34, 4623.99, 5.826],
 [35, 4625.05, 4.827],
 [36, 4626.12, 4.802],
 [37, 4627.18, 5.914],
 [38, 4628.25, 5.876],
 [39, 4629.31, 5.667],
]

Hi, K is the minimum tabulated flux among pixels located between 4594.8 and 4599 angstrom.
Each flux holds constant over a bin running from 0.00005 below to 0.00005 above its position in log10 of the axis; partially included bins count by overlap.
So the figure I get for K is 4.722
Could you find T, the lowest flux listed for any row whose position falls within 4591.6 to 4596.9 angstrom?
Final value 4.616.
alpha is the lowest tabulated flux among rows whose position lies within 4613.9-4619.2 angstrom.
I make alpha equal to 5.439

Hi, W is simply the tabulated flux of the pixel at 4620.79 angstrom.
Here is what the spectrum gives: 4.883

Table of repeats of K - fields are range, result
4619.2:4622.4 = 3.948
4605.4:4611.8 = 4.678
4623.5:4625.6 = 4.827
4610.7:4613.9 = 5.497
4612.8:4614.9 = 5.567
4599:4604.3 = 4.923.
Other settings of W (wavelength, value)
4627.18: 5.914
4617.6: 5.439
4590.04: 5.498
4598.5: 4.722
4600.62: 4.923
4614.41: 5.567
